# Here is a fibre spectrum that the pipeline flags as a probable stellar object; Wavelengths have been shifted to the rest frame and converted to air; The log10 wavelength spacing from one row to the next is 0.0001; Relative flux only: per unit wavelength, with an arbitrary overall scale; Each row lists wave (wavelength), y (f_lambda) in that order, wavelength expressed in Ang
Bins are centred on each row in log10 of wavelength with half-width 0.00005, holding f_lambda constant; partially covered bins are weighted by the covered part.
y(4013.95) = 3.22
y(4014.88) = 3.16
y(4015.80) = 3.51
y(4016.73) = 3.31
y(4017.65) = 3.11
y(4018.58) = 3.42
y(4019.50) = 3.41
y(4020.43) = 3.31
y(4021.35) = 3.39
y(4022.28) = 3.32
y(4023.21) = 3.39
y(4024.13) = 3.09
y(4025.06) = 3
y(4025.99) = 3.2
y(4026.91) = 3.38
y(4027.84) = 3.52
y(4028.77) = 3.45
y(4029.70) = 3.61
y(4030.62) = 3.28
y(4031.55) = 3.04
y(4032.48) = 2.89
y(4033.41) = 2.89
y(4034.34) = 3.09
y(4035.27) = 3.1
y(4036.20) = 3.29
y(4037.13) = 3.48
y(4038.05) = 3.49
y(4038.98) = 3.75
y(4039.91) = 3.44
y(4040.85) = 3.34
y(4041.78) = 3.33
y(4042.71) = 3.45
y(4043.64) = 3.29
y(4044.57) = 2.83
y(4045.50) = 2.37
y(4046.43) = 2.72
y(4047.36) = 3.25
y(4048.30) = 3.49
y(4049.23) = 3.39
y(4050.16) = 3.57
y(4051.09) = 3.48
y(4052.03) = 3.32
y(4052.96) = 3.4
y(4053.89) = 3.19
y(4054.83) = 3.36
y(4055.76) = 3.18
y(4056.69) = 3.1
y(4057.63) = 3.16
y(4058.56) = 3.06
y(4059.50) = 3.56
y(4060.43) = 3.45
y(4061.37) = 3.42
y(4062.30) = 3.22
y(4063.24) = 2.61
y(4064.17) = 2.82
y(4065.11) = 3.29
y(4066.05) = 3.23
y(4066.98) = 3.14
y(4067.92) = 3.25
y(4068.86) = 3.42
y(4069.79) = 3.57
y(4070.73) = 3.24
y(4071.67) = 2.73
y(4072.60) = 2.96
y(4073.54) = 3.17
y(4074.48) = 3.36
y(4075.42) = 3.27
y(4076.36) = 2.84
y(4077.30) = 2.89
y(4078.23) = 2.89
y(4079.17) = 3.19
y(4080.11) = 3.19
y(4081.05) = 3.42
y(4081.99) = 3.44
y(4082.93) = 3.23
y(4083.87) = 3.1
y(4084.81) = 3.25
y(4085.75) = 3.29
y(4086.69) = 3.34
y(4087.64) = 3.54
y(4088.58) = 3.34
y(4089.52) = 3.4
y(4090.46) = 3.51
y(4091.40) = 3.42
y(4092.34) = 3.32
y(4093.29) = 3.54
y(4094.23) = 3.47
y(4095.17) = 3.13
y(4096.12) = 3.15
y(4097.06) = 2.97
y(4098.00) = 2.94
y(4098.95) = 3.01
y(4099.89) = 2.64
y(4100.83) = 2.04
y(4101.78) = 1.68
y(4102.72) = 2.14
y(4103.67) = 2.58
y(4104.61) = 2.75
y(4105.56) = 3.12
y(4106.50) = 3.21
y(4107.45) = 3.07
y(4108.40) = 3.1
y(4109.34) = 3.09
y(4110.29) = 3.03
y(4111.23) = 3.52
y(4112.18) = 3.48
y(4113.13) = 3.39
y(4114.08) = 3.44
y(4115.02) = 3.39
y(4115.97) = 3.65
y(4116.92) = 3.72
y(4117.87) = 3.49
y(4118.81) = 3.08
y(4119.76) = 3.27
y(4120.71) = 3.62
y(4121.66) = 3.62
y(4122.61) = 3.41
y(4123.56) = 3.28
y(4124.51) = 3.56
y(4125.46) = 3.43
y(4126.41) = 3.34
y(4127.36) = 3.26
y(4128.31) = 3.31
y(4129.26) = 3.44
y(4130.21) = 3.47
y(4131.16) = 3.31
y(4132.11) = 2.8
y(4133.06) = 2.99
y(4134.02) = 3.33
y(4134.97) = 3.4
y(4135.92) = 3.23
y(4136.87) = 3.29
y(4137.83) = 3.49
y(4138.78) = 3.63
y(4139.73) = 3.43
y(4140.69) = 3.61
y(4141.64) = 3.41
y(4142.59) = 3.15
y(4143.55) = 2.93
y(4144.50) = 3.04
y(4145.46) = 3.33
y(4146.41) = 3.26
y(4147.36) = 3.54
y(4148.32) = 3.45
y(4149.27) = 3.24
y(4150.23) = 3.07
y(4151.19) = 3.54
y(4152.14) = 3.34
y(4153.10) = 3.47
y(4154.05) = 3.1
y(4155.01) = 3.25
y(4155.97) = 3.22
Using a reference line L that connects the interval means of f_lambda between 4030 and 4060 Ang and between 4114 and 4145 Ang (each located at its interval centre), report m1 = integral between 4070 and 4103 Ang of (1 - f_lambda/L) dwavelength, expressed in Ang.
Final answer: 2.01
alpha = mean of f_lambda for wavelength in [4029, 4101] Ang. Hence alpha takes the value 3.21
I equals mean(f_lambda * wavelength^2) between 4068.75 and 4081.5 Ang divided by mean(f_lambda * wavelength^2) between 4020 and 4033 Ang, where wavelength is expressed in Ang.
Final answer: 1.0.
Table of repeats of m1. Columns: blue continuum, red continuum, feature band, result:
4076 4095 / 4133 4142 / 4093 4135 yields 2.2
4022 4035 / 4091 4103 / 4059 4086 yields -1.6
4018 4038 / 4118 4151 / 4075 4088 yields 0.4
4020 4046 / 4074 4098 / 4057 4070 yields 0.1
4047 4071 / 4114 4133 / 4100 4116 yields 1.9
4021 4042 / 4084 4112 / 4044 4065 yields 0.2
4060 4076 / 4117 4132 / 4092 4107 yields 2.0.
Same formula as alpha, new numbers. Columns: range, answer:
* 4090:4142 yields 3.22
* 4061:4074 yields 3.15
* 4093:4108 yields 2.83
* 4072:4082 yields 3.13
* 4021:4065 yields 3.24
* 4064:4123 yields 3.17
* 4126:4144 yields 3.31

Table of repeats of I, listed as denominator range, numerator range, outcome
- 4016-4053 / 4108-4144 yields 1.07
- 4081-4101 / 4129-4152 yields 1.05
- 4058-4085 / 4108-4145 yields 1.08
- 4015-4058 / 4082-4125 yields 1.01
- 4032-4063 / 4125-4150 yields 1.06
